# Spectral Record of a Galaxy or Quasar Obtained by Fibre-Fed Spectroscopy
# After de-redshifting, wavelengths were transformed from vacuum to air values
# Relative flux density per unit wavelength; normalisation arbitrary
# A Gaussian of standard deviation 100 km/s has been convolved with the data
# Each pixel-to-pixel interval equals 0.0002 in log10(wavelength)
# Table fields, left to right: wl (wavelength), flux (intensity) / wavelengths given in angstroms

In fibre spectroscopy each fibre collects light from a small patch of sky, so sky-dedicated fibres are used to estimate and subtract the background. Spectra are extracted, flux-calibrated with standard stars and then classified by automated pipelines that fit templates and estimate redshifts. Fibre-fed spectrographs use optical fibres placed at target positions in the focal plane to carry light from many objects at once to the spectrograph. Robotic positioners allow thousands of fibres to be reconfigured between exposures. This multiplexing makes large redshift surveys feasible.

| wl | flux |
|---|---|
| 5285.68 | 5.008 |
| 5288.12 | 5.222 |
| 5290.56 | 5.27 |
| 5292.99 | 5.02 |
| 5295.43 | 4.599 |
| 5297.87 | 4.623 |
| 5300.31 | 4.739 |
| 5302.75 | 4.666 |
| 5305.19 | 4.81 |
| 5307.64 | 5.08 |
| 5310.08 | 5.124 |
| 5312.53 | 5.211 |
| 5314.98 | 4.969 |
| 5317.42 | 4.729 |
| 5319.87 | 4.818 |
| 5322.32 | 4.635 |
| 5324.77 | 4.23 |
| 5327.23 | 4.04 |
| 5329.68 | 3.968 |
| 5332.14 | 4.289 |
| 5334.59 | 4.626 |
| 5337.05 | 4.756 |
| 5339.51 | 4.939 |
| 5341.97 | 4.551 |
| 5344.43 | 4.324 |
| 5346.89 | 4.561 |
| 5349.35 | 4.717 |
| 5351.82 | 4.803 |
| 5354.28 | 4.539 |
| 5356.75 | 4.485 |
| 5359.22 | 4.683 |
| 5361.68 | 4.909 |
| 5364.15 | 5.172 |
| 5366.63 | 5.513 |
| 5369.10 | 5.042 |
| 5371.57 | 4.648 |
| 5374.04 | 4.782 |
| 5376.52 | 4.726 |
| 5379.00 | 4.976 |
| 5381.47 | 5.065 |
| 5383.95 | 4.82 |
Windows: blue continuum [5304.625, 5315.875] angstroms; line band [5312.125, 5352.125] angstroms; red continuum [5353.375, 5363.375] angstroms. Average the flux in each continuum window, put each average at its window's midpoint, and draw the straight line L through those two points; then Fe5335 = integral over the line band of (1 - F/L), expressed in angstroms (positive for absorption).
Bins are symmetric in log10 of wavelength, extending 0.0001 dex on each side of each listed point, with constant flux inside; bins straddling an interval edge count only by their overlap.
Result 2.5 angstroms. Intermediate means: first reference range 5.05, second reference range 4.68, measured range 4.58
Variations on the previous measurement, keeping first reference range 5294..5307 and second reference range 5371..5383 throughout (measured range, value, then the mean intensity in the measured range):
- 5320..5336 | 1.4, 4.34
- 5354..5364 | 0.2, 4.72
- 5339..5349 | 0.4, 4.58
